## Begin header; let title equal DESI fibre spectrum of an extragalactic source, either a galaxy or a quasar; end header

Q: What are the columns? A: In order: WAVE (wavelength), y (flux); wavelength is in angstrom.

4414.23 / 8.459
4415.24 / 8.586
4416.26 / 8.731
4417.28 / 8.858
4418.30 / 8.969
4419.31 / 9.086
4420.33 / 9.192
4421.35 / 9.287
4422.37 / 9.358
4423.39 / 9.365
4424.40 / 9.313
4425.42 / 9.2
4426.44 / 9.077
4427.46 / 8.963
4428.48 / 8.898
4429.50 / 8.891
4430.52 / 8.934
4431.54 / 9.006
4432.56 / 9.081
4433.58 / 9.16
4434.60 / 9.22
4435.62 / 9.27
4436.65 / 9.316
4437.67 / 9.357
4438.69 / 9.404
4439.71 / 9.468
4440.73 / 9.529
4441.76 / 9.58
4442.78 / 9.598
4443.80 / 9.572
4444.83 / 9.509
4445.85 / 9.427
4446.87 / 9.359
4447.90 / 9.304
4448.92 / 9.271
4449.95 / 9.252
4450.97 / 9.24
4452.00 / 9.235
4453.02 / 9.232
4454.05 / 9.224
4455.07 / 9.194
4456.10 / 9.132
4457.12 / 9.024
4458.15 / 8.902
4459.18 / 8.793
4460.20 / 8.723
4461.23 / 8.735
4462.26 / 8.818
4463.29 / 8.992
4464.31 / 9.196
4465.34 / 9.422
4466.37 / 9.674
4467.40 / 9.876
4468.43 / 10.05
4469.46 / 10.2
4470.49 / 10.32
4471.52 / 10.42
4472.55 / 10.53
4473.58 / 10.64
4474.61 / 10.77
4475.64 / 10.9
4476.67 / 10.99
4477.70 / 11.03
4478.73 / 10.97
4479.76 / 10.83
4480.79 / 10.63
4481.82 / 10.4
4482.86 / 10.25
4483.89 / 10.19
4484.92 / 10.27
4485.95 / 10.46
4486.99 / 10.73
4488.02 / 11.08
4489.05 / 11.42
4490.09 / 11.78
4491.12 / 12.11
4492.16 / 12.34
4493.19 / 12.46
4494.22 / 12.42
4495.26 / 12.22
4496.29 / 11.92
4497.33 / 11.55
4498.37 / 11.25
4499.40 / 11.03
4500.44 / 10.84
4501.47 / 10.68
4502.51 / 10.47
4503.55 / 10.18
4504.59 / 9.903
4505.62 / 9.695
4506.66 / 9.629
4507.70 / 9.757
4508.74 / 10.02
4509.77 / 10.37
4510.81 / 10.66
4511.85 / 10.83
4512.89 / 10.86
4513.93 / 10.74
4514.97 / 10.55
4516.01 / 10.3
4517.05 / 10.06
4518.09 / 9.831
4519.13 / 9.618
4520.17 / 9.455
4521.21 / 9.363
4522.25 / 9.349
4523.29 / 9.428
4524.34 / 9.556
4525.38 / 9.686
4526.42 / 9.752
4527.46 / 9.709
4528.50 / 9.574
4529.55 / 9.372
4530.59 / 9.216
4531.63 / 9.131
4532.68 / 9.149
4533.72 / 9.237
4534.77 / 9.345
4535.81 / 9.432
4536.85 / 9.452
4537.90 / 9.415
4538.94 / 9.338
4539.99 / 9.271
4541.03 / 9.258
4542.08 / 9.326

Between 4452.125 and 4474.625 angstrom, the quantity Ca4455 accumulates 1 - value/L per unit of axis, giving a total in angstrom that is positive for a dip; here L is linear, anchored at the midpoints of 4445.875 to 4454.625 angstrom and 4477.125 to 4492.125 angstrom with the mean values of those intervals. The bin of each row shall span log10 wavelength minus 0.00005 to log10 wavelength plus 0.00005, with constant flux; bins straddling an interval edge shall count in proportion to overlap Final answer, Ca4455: 0.9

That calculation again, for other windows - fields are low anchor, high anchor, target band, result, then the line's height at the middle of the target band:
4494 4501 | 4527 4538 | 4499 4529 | 1.3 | 10.5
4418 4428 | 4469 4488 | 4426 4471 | 2.5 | 9.84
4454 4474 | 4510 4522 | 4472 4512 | -4.1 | 9.87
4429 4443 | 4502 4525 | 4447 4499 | -3.5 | 9.63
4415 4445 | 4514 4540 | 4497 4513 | -1.6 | 9.48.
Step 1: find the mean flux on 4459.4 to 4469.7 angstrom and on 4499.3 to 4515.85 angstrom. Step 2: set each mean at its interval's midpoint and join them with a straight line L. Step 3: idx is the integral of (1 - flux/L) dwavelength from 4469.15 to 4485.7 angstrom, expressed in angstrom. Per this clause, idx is -1.6 angstrom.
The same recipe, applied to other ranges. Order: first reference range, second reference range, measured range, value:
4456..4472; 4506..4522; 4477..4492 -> -1.87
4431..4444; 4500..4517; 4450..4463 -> 0.79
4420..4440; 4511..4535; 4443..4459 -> 0.10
